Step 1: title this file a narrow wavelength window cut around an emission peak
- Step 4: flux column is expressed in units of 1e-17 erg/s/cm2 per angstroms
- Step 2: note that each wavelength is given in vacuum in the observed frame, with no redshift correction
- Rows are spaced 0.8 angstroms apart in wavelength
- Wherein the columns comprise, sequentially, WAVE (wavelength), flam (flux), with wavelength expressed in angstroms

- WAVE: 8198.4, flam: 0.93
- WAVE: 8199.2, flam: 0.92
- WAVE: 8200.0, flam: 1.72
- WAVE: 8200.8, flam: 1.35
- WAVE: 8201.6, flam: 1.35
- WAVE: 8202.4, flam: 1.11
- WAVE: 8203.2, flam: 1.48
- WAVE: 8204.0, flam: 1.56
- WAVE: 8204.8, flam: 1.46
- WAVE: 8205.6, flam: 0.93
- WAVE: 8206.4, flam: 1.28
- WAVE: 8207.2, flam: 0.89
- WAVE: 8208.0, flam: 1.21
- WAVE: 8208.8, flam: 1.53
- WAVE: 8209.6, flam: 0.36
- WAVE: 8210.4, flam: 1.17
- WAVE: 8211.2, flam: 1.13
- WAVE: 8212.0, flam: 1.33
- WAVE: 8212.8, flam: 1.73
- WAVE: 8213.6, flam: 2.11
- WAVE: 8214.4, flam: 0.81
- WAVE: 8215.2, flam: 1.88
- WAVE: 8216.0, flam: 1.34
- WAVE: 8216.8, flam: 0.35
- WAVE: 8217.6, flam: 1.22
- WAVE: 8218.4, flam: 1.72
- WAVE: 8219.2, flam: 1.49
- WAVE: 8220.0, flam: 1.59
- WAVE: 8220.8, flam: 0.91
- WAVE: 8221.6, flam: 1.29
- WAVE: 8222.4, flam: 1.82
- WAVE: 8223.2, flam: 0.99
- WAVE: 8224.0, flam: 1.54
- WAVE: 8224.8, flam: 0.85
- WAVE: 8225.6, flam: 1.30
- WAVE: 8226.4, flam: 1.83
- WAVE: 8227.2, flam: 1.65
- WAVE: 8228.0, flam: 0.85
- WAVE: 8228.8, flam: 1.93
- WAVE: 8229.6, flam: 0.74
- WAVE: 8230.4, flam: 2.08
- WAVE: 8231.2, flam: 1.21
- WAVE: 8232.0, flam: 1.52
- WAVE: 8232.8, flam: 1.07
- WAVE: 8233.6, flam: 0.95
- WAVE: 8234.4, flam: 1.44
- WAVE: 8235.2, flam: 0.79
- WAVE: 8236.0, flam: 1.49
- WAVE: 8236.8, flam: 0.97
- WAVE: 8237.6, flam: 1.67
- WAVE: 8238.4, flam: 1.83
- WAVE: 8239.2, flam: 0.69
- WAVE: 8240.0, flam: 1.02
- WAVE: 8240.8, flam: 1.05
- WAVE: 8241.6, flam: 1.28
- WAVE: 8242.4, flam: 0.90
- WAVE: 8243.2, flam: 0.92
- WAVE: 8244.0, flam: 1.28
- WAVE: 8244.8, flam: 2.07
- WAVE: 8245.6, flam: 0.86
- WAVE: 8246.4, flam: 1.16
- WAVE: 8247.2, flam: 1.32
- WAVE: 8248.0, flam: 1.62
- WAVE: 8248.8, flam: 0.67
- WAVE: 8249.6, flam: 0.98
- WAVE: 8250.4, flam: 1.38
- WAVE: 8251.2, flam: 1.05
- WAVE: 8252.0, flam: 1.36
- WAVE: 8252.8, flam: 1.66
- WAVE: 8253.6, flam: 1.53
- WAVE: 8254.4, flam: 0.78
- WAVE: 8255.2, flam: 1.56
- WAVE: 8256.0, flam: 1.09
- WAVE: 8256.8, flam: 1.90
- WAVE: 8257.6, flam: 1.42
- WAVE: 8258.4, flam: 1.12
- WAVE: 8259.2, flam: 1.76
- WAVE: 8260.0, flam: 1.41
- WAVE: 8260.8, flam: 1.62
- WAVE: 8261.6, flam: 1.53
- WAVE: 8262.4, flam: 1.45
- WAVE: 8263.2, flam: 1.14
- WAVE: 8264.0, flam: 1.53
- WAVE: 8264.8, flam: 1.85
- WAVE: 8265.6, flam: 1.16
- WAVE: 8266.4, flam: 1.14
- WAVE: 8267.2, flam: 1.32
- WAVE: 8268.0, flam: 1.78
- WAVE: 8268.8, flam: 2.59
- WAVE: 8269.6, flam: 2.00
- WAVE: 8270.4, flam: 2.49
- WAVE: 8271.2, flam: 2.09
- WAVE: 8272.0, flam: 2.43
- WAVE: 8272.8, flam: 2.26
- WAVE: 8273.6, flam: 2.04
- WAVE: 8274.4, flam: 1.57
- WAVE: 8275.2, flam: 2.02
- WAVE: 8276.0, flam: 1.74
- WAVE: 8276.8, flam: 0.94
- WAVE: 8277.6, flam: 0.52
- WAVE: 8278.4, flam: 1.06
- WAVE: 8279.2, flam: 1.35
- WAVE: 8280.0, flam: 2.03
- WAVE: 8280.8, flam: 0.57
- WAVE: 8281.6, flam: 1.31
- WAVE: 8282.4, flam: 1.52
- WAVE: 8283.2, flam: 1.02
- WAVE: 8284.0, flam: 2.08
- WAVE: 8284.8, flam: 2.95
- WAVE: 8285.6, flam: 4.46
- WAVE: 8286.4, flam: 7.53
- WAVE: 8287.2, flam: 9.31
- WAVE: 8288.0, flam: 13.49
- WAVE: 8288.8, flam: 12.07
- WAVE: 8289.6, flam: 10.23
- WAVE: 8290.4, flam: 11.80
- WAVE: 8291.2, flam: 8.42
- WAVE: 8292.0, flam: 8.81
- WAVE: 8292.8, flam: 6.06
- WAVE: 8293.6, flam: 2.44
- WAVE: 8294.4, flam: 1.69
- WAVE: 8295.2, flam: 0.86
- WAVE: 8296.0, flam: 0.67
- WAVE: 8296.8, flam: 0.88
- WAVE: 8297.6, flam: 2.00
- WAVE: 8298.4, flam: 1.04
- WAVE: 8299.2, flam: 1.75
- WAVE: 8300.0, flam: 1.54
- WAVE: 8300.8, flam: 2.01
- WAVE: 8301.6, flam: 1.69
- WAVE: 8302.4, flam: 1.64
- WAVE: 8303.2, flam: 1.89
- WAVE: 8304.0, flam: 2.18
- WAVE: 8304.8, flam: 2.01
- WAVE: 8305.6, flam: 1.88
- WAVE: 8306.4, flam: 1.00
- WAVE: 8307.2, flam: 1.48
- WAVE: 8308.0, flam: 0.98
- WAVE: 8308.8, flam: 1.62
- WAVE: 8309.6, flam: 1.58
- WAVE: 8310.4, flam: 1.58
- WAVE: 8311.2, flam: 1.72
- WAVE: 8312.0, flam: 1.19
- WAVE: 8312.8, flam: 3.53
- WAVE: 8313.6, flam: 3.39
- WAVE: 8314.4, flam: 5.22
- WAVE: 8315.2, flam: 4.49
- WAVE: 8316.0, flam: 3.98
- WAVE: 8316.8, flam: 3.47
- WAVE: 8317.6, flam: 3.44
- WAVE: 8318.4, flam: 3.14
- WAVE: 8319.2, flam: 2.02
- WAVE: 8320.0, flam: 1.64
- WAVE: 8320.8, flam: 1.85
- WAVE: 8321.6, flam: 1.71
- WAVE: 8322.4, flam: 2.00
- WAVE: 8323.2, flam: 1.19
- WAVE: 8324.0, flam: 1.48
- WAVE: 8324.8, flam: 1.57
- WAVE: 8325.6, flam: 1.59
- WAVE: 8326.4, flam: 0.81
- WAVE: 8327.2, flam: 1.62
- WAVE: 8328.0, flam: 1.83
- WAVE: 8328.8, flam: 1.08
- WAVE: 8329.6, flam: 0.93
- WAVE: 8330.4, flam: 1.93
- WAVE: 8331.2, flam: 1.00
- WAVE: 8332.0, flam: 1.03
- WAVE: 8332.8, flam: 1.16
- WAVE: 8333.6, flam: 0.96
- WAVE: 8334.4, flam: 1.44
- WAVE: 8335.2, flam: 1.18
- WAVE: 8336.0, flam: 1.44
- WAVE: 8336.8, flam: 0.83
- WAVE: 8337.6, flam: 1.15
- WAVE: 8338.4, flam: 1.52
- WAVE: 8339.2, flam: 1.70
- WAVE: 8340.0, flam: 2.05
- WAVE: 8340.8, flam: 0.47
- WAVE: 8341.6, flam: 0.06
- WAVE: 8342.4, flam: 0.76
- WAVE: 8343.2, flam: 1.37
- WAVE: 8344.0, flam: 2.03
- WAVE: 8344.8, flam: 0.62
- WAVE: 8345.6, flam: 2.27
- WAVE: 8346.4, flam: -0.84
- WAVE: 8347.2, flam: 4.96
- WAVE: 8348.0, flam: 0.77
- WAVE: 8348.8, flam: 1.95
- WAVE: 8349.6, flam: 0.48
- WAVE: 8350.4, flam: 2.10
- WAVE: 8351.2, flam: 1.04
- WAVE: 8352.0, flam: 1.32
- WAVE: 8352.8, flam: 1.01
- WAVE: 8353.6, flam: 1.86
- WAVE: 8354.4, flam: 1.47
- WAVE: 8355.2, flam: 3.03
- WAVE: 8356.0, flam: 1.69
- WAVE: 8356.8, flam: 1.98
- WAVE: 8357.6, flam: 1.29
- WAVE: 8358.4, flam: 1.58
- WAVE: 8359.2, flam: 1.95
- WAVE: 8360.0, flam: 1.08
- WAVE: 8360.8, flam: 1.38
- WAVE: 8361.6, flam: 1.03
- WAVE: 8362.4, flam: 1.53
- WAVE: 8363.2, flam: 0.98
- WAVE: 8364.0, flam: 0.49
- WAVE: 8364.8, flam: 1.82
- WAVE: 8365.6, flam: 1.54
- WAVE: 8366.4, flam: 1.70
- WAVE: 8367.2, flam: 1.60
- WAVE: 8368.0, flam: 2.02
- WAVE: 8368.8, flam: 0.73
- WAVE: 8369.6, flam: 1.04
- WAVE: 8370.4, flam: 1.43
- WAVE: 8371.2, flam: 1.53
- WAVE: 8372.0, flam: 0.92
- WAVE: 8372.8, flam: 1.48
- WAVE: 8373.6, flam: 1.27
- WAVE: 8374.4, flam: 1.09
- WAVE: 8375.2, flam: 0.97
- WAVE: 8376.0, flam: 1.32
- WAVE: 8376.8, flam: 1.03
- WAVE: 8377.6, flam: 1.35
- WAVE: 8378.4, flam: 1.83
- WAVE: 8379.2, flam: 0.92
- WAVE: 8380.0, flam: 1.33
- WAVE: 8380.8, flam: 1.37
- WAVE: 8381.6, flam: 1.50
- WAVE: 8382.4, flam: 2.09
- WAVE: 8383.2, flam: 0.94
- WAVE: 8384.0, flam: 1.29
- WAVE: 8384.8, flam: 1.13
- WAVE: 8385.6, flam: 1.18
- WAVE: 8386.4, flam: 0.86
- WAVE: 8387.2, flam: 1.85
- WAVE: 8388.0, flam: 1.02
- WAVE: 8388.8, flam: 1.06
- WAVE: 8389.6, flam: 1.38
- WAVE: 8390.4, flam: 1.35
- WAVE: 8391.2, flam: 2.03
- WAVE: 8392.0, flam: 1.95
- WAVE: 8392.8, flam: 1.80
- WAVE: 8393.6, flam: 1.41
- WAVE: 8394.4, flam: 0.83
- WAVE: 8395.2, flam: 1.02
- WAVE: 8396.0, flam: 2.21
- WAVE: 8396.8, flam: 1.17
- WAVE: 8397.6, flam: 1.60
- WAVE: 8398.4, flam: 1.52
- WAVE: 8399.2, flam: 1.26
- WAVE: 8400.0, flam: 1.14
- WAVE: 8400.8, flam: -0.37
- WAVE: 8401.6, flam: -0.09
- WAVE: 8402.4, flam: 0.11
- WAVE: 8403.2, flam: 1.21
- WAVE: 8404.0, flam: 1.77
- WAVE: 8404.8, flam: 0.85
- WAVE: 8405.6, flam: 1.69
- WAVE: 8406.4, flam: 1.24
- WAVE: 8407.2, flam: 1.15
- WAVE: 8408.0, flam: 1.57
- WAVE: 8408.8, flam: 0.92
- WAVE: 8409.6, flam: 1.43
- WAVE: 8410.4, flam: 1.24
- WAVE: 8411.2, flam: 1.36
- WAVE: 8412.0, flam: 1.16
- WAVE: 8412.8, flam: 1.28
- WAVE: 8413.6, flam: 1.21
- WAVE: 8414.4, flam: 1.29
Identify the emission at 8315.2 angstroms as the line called [N II]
